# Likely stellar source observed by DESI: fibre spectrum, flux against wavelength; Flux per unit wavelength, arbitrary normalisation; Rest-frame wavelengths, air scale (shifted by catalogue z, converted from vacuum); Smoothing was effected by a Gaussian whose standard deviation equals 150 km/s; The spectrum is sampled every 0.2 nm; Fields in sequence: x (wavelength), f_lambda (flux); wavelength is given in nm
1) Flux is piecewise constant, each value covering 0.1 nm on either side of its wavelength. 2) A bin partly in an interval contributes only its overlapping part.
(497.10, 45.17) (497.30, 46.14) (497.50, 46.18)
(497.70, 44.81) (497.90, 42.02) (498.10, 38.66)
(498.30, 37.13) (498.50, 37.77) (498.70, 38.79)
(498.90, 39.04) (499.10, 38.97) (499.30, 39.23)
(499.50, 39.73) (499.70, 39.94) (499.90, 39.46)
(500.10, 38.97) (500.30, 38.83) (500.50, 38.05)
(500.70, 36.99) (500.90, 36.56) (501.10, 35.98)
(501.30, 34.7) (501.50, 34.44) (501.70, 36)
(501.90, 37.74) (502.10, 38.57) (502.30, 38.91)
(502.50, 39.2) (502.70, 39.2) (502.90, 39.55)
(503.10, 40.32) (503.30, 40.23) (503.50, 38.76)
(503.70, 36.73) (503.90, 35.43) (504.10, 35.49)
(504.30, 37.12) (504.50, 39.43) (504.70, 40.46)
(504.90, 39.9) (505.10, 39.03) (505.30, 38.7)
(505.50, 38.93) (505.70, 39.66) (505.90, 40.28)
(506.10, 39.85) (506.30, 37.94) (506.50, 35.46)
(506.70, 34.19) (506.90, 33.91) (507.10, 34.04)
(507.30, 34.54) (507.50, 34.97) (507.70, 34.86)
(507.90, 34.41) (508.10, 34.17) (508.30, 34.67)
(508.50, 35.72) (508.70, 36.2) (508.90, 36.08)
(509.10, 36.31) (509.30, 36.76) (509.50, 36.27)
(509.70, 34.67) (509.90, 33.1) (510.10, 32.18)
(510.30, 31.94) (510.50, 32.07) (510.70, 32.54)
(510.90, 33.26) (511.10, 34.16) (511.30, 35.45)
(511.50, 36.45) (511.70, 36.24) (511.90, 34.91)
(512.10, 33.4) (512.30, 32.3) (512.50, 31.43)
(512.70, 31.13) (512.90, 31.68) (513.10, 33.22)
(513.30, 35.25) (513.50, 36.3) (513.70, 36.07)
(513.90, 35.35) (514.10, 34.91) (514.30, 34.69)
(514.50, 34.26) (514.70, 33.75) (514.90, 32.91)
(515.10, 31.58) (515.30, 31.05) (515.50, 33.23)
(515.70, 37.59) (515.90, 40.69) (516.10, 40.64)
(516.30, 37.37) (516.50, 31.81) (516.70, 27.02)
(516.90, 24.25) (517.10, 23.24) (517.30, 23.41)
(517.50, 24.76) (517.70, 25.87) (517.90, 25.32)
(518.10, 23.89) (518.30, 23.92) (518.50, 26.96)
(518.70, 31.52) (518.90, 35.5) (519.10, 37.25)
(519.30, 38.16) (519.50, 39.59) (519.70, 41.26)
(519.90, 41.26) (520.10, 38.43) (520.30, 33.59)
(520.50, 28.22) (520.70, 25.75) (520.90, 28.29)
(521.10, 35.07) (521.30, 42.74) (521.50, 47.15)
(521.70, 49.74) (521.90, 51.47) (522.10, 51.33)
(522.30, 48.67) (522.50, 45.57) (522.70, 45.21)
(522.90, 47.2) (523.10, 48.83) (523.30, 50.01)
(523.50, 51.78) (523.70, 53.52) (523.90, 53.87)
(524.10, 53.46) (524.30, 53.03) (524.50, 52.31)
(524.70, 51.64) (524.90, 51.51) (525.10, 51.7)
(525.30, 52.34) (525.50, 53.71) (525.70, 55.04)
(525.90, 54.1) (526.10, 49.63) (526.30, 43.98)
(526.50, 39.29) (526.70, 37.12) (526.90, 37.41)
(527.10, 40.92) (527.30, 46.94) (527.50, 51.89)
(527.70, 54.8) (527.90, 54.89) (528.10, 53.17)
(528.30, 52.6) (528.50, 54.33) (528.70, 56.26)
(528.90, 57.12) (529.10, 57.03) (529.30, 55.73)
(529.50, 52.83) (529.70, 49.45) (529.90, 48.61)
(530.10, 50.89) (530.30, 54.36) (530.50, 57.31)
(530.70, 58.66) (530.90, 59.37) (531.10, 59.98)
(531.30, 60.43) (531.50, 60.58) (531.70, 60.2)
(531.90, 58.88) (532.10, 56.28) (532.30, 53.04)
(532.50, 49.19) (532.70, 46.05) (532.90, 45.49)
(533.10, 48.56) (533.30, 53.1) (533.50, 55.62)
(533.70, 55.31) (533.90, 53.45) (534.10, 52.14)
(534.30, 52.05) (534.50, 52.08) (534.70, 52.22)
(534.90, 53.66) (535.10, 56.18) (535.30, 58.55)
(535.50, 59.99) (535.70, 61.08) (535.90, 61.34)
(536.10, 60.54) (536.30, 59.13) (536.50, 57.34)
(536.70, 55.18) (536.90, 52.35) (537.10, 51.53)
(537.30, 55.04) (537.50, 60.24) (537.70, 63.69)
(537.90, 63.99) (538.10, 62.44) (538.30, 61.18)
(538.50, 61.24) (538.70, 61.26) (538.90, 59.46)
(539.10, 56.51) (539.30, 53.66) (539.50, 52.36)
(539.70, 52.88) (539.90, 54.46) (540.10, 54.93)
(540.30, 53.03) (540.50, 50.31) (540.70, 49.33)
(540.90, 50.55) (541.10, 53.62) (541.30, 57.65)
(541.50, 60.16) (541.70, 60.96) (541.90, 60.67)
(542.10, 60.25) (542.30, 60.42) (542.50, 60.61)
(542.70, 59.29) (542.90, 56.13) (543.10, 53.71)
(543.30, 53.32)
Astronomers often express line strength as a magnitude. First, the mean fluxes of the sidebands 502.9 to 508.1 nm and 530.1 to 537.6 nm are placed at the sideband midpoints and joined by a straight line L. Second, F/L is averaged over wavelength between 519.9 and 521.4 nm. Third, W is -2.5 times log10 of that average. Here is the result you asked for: 0.36 mag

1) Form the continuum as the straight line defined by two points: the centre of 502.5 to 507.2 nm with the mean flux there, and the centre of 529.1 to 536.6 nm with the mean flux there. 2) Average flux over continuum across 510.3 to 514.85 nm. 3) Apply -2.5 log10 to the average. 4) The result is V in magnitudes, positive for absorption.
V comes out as 0.25 mag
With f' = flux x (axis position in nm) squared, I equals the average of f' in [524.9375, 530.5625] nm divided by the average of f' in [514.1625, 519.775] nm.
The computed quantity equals 1.66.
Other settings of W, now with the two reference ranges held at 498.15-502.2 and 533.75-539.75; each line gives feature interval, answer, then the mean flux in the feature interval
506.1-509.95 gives 0.19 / 35.3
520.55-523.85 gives 0.10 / 45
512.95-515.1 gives 0.29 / 34.5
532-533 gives 0.10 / 50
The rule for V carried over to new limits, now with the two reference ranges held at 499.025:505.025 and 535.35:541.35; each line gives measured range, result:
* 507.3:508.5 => 0.19 mag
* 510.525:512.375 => 0.25 mag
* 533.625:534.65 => 0.04 mag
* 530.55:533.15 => -0.04 mag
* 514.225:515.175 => 0.31 mag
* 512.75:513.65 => 0.28 mag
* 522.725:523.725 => -0.01 mag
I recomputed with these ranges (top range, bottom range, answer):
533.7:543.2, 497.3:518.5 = 1.80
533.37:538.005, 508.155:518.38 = 1.88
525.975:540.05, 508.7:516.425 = 1.70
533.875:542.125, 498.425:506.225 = 1.69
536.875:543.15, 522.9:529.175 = 1.19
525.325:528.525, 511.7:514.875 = 1.51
